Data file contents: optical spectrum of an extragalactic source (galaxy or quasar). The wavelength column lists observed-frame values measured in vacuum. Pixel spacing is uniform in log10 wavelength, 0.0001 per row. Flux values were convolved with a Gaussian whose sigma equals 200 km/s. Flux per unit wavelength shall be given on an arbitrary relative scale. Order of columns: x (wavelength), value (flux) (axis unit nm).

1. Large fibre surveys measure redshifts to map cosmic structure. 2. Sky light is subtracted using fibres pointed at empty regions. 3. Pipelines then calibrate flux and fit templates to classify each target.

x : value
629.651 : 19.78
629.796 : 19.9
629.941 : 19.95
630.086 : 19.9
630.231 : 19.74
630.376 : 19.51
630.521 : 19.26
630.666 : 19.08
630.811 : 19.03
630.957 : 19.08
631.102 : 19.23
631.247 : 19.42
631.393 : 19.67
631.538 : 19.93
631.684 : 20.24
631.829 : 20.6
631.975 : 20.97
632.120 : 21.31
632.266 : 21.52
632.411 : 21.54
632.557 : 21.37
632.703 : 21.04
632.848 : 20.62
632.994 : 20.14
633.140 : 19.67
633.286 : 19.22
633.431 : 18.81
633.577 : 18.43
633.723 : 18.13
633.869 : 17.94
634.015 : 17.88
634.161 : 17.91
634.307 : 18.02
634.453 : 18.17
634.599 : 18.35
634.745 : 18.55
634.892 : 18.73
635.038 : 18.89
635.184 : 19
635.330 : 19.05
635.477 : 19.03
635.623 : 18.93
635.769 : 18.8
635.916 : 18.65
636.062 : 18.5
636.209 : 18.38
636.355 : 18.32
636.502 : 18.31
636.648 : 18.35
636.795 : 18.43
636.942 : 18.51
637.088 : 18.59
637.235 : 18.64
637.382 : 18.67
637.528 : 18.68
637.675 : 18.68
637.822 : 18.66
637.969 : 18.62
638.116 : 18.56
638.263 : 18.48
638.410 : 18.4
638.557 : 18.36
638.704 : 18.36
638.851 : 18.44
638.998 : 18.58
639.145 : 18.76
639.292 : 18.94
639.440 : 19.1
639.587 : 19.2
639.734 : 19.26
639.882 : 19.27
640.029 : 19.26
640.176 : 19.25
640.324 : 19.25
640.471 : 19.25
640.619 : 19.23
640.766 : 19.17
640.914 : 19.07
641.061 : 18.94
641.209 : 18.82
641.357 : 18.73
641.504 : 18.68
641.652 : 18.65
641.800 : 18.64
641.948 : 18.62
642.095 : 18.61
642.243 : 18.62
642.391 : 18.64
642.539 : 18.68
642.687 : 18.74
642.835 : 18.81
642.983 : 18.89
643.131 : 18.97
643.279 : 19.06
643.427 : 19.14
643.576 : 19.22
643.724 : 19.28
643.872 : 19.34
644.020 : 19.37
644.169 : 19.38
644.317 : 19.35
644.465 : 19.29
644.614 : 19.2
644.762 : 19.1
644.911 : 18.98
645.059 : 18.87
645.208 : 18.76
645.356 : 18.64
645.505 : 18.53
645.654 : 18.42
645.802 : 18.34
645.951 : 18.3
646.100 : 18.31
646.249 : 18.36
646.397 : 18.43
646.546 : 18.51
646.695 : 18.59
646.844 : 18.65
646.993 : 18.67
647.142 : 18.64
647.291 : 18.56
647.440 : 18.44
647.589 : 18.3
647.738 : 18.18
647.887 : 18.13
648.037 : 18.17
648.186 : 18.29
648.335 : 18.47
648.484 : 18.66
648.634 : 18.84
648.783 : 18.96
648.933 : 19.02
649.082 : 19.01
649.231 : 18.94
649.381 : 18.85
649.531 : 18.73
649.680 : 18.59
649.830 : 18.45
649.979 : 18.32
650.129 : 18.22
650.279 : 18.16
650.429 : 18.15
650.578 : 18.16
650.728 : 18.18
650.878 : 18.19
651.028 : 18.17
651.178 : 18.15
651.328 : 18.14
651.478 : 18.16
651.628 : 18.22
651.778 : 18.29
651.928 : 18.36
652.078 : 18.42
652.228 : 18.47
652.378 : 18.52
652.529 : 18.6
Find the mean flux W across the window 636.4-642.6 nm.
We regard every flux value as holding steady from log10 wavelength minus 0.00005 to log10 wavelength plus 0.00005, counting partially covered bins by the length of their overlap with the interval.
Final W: 18.8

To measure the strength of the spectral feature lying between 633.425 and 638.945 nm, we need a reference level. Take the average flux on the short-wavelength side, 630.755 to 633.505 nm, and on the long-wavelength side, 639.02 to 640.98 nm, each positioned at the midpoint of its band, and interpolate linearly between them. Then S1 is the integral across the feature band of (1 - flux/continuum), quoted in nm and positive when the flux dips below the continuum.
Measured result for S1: 0.32 nm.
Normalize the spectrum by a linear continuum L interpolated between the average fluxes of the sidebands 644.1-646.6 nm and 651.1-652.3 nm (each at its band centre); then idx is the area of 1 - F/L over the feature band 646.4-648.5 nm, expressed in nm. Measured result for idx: 0.02 nm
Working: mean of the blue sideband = 18.8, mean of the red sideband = 18.3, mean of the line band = 18.4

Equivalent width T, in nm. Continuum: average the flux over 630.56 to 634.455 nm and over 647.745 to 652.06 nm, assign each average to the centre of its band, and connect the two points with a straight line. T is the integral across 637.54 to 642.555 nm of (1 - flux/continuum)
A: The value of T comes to 0.07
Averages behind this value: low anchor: 19.6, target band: 18.8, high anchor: 18.4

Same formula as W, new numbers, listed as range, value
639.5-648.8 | 18.8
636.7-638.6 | 18.6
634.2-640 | 18.6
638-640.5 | 18.9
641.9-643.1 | 18.7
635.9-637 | 18.4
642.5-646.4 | 18.9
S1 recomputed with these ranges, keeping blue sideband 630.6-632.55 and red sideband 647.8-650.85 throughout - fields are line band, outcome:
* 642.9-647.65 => 0.02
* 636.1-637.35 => 0.08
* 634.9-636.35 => 0.07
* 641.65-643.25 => 0.04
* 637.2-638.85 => 0.09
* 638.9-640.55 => 0.03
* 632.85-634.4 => 0.10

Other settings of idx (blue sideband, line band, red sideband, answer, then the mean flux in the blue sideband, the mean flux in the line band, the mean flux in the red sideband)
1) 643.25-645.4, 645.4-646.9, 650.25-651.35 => 0.03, 19.1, 18.4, 18.2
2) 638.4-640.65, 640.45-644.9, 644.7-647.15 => -0.05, 18.9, 19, 18.6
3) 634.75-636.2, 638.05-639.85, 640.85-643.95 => 0.01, 18.8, 18.7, 18.9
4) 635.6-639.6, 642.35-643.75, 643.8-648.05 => -0.02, 18.6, 18.9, 18.7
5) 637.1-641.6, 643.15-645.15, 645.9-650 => -0.05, 18.8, 19.2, 18.6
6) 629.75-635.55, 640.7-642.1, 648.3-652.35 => 0.01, 19.5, 18.8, 18.5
